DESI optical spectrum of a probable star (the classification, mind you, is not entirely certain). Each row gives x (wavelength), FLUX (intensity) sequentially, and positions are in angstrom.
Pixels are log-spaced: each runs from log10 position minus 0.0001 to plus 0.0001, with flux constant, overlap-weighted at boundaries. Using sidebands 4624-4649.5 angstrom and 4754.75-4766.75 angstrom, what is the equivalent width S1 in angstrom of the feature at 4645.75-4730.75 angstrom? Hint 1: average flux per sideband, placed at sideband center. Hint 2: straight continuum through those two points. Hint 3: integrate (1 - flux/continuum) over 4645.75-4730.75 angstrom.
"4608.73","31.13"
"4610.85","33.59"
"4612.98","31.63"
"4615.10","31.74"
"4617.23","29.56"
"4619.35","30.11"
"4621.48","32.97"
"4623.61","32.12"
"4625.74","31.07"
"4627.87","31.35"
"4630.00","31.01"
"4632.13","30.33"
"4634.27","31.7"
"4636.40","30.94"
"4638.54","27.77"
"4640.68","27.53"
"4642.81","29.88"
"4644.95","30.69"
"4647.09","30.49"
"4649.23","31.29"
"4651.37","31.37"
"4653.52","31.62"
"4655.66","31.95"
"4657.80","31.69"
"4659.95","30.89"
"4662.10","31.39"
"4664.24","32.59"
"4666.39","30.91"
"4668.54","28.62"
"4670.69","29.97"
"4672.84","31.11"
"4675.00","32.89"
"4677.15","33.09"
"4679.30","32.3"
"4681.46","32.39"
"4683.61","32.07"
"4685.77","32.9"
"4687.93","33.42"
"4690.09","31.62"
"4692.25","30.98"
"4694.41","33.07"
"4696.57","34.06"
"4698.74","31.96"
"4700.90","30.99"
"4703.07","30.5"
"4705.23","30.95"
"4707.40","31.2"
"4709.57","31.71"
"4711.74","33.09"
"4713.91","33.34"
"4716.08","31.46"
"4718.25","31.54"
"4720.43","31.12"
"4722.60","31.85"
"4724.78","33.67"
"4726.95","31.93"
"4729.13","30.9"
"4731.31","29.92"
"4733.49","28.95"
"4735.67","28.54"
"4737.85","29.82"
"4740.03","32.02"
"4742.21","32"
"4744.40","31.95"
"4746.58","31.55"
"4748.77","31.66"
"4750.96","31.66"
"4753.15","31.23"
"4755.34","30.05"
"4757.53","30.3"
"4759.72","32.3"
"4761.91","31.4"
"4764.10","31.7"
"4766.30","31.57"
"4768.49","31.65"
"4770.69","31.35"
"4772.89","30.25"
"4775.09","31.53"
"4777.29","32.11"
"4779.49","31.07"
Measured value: -2.8 angstrom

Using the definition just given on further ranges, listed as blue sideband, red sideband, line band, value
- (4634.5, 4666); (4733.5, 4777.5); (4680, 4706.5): -1.0 angstrom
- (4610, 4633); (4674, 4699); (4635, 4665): 1.1 angstrom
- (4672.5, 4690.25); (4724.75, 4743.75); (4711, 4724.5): -0.4 angstrom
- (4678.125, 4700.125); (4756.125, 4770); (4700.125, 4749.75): 1.0 angstrom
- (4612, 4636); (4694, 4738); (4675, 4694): -0.6 angstrom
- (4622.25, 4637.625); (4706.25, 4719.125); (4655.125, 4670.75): 0.3 angstrom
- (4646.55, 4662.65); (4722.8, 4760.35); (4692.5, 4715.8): -0.6 angstrom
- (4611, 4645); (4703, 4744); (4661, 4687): -0.6 angstrom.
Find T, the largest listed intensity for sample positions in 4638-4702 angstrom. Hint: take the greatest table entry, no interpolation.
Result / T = 34.06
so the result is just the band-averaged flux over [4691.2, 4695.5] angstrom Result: 32.1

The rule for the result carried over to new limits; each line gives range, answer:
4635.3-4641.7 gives 28.8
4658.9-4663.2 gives 31.2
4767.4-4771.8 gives 31.5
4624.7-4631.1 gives 31.2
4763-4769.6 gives 31.6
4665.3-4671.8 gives 29.8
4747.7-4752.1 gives 31.6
